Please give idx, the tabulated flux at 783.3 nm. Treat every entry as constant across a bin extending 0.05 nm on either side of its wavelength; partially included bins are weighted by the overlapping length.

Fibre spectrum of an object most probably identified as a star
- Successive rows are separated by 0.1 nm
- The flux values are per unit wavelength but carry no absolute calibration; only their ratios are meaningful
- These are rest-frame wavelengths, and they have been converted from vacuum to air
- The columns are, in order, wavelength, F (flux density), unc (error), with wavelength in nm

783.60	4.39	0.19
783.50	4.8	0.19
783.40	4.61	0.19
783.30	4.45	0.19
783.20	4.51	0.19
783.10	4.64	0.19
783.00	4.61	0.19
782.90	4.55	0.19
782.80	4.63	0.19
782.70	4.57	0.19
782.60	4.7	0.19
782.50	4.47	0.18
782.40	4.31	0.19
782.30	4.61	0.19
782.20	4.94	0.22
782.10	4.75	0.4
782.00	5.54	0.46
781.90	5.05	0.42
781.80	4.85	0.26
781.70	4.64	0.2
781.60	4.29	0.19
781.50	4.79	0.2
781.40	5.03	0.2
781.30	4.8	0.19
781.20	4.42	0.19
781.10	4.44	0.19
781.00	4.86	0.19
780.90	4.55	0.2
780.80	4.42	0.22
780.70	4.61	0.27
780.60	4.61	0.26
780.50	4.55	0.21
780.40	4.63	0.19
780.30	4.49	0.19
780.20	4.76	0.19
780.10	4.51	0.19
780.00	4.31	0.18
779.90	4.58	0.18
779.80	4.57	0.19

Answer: 4.45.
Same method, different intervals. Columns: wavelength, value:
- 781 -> 4.86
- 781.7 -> 4.64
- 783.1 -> 4.64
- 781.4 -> 5.03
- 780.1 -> 4.51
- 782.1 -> 4.75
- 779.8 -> 4.57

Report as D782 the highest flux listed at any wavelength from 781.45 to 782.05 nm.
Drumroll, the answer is 5.54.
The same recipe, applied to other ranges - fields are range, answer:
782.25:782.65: 4.7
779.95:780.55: 4.76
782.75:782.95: 4.63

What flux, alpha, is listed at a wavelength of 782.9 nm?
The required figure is 4.55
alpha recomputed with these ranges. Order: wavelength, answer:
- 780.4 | 4.63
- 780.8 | 4.42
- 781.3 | 4.8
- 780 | 4.31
